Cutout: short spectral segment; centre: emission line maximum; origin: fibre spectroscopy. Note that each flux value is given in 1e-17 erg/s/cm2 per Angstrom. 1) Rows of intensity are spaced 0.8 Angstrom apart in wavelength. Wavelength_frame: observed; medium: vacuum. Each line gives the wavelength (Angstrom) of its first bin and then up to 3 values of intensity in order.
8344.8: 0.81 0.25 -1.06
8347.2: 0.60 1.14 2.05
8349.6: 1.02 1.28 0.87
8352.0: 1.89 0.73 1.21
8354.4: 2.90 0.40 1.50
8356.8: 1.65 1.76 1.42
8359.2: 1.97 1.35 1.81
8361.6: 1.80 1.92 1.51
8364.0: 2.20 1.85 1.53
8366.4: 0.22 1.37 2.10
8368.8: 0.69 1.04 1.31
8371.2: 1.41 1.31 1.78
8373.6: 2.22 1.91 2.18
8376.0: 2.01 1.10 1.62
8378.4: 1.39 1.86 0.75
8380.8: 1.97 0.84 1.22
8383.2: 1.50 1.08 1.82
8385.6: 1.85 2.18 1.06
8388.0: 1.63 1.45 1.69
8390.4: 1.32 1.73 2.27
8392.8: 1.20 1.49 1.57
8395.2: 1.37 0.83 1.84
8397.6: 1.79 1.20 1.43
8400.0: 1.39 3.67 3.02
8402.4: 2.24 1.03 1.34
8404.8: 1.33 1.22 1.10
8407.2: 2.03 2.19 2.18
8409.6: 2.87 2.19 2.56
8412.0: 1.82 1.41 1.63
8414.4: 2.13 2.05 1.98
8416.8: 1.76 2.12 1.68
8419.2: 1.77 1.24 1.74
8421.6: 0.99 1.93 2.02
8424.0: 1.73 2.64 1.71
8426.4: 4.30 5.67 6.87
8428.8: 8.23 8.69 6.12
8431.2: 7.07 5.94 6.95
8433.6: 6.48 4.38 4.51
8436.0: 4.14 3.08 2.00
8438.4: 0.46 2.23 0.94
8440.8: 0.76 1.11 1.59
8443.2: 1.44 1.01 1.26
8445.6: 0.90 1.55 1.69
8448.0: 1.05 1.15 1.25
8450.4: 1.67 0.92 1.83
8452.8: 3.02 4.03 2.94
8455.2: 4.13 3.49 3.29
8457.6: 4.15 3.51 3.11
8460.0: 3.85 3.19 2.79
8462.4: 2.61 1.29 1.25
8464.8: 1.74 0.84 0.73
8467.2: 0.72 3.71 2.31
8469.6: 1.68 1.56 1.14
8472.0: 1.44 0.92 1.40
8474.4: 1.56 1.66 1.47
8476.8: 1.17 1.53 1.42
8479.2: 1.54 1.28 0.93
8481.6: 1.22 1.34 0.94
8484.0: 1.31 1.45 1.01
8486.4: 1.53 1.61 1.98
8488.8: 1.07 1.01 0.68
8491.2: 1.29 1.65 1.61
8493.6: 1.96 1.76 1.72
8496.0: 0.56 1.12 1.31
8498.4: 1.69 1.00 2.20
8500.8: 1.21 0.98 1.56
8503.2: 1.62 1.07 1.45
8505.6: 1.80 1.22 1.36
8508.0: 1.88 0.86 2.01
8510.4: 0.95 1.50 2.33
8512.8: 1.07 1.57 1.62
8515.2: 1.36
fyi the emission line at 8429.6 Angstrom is H-alpha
